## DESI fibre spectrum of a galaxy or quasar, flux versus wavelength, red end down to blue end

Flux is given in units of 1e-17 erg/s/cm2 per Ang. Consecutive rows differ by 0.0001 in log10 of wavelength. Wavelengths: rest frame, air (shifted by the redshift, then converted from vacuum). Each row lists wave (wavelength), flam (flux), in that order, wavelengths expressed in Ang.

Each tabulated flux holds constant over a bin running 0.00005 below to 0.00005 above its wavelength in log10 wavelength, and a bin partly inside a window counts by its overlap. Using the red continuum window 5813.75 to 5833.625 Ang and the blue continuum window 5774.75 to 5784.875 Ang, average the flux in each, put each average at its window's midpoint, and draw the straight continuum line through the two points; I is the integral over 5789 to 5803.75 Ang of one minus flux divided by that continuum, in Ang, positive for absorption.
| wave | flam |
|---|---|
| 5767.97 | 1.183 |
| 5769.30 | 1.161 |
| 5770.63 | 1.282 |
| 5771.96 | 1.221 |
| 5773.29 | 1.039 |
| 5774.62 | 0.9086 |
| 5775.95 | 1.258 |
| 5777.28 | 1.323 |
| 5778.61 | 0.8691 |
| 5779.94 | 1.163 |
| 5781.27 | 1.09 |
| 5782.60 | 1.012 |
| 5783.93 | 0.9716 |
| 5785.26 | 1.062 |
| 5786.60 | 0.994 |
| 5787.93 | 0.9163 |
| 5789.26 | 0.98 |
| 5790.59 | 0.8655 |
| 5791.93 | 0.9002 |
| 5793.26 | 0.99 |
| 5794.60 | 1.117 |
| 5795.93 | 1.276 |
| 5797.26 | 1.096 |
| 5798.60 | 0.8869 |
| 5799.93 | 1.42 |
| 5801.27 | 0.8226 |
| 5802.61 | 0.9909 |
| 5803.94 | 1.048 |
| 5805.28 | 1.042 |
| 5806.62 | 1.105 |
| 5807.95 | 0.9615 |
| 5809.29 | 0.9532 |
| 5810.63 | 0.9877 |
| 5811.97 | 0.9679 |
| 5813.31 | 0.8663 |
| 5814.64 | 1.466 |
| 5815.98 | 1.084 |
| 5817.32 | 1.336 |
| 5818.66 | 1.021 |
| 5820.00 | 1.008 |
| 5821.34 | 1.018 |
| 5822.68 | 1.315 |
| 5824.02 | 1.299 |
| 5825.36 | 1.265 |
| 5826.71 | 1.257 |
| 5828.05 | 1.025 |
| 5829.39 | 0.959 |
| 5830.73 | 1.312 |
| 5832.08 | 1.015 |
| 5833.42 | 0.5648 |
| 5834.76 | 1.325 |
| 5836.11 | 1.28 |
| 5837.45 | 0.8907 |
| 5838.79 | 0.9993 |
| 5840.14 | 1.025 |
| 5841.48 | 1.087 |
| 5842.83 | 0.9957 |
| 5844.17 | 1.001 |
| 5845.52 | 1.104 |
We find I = 1.0 Ang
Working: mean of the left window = 1.09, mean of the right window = 1.14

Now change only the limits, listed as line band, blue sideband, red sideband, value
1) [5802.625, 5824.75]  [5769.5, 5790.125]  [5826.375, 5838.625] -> -0.5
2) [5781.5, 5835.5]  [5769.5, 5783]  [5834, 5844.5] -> 1.6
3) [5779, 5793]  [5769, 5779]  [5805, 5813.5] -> 1.2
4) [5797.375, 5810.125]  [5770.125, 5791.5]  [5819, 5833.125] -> 0.8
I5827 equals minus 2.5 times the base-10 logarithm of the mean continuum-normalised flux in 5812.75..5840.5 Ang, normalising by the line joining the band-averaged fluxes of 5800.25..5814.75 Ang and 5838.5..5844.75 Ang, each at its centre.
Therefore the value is -0.097 mag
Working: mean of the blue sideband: 1.01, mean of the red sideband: 1.02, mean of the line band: 1.11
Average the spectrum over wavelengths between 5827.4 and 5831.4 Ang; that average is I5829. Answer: 1.1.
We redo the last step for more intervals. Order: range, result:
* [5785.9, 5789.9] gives 0.963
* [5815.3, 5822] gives 1.09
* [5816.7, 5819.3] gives 1.18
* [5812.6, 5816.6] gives 1.14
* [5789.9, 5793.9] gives 0.919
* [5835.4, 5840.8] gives 1.05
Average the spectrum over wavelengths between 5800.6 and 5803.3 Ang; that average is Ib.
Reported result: 0.908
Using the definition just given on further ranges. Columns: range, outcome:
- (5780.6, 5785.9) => 1.04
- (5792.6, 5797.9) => 1.12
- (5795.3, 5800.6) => 1.17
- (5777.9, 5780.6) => 1.02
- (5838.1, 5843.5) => 1.03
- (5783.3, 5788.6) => 0.986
